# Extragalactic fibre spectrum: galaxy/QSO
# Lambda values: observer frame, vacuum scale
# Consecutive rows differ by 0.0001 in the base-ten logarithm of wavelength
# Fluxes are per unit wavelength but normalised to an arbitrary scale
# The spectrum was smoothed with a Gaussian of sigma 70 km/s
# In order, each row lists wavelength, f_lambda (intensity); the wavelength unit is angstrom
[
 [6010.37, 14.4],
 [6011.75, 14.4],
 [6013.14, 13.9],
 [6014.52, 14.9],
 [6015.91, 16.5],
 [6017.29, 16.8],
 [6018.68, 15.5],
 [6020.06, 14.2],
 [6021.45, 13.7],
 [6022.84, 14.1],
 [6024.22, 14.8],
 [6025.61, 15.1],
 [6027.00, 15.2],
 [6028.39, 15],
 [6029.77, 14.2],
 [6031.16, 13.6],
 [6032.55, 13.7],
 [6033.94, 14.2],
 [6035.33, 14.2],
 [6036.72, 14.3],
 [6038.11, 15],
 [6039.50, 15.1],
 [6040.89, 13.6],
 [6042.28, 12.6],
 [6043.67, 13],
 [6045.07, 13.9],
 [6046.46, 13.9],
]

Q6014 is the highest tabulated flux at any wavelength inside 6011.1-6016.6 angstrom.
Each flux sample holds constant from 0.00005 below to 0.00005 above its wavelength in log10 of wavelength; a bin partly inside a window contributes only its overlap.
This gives 16.5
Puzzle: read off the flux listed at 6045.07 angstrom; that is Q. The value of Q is 13.9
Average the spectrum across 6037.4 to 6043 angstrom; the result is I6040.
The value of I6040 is 14.1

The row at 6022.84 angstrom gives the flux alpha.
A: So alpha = 14.1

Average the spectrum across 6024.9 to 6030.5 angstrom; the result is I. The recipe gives 14.9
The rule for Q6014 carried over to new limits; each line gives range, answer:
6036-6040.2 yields 15.1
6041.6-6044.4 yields 13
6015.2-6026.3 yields 16.8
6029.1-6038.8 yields 15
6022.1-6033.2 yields 15.2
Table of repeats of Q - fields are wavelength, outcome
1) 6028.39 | 15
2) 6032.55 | 13.7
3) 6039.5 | 15.1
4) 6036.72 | 14.3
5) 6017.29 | 16.8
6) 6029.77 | 14.2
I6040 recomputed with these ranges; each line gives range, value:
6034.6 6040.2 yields 14.6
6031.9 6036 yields 14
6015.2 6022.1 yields 15.3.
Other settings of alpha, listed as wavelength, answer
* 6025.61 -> 15.1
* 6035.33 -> 14.2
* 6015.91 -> 16.5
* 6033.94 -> 14.2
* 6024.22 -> 14.8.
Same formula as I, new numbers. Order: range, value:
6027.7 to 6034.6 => 14.1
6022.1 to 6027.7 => 14.8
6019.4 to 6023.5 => 14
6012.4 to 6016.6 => 15.1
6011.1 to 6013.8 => 14.1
